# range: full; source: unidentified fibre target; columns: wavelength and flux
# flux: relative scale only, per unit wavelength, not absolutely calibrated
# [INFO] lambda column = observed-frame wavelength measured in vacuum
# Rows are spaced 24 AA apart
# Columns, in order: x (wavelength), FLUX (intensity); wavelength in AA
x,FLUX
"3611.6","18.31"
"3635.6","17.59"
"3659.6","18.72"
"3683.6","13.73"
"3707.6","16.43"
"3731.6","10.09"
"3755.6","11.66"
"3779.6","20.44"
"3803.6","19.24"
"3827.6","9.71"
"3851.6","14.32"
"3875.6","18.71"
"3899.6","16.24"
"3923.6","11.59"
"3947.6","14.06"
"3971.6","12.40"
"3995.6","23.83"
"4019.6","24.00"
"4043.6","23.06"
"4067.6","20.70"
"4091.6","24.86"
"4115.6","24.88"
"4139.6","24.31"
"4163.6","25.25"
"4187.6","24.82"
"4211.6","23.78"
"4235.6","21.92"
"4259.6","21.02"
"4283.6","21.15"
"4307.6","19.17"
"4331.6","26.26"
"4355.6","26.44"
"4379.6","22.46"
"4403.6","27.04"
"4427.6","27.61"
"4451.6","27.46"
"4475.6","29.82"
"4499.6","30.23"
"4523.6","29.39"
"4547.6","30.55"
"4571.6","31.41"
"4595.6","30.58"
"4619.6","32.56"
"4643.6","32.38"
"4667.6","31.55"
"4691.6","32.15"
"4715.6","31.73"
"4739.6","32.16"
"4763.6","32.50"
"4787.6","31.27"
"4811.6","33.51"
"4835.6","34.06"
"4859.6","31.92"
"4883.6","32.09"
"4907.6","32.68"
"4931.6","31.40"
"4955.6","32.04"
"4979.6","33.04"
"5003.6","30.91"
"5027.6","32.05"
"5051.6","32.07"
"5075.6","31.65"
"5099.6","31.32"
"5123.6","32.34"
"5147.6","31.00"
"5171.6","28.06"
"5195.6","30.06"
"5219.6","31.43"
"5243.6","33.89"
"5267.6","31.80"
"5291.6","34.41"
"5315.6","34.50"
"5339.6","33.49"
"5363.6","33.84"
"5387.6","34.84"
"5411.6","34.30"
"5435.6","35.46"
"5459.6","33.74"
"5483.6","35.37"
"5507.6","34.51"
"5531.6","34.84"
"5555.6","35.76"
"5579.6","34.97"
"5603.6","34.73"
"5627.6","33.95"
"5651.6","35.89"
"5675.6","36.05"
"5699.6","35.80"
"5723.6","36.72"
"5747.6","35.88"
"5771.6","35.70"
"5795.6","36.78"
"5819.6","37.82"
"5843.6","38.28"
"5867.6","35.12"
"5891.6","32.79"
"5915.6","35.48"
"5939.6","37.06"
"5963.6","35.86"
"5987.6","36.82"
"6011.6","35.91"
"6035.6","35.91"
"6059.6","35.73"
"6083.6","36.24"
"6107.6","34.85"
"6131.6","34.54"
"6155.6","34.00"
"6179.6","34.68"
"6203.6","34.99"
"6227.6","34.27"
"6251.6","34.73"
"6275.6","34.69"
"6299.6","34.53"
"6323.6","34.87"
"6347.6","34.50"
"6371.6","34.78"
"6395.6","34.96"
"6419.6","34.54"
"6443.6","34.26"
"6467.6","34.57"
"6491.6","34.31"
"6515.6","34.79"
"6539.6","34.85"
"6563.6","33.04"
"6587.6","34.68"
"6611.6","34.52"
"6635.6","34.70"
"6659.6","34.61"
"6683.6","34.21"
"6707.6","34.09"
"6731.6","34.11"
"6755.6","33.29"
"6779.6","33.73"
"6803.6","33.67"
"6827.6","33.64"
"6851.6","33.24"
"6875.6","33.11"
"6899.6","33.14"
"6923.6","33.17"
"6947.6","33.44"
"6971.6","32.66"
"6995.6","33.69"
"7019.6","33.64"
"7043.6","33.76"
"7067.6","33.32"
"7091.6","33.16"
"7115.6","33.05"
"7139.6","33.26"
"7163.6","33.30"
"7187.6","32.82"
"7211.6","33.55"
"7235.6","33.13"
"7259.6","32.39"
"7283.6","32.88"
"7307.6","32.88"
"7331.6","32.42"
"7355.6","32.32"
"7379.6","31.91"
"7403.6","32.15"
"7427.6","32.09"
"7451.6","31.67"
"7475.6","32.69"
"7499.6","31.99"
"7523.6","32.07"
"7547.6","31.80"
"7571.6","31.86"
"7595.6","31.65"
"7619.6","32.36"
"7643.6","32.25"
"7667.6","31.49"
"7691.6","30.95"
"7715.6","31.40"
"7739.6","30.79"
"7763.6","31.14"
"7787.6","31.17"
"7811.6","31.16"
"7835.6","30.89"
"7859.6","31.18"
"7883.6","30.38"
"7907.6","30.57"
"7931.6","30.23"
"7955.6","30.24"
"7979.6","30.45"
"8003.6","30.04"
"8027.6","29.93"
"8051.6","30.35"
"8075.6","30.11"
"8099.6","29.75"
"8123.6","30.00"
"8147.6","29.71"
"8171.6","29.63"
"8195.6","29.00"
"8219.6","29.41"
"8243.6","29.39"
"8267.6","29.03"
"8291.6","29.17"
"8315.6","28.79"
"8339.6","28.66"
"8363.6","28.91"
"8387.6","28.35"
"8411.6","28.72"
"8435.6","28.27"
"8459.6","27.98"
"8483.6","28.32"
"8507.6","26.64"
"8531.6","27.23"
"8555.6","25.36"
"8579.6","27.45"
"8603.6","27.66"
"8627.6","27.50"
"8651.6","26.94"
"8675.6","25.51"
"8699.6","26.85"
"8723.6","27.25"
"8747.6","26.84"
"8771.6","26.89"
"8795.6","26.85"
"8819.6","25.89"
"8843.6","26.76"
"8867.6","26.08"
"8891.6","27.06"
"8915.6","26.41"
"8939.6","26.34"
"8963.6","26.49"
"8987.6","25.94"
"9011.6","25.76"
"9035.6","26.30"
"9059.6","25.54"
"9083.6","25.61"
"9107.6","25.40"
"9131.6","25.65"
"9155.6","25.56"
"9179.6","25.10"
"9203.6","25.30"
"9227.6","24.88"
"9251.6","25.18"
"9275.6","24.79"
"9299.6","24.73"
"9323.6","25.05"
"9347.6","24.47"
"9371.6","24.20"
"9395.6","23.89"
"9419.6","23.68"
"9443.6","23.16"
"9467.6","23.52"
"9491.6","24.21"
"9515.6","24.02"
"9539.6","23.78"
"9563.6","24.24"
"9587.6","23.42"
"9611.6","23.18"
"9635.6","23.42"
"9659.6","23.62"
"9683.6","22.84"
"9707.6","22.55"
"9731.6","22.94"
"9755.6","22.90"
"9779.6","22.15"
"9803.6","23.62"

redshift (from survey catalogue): 0.000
